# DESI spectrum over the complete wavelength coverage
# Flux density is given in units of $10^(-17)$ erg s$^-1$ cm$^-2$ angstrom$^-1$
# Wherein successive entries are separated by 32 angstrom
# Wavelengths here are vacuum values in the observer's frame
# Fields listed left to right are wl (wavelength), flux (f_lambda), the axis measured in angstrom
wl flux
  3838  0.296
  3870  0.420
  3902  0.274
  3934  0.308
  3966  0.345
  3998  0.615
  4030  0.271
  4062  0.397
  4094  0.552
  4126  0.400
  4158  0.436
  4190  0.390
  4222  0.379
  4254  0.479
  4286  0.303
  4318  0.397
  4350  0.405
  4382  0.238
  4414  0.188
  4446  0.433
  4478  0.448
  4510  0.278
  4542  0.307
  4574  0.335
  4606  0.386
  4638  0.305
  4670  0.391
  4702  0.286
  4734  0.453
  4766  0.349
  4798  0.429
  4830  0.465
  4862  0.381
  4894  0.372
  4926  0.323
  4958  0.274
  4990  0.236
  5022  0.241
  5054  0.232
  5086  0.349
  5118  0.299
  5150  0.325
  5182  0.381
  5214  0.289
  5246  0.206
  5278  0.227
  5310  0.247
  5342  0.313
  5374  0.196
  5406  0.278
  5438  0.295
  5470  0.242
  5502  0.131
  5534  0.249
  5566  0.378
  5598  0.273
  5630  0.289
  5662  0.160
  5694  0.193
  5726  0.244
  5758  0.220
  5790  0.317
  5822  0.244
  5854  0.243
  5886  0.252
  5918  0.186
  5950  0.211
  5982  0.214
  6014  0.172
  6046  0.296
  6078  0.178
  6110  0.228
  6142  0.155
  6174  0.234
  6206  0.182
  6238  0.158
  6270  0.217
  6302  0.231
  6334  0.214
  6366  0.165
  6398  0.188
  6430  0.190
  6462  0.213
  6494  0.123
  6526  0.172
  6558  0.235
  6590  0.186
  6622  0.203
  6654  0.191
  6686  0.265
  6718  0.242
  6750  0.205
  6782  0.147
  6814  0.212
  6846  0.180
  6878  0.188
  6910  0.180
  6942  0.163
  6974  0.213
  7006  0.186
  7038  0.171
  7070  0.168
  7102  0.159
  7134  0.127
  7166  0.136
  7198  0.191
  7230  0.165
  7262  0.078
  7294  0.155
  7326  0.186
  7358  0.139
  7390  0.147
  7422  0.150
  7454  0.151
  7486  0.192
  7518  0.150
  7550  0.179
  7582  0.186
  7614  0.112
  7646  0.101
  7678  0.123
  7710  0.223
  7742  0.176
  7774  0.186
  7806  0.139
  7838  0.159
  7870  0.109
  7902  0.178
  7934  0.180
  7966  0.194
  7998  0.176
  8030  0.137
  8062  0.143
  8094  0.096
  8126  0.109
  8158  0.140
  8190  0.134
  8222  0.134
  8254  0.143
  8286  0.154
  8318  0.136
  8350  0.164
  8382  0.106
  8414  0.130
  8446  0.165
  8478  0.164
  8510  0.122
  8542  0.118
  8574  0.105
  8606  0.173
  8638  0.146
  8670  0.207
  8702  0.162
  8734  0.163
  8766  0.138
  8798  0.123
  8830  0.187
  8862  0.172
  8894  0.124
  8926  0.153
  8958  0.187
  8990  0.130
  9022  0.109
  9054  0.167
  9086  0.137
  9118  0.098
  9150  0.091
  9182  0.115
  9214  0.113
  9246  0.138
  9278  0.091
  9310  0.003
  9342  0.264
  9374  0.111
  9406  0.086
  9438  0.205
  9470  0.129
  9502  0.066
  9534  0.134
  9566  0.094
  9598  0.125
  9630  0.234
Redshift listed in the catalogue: 0.016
